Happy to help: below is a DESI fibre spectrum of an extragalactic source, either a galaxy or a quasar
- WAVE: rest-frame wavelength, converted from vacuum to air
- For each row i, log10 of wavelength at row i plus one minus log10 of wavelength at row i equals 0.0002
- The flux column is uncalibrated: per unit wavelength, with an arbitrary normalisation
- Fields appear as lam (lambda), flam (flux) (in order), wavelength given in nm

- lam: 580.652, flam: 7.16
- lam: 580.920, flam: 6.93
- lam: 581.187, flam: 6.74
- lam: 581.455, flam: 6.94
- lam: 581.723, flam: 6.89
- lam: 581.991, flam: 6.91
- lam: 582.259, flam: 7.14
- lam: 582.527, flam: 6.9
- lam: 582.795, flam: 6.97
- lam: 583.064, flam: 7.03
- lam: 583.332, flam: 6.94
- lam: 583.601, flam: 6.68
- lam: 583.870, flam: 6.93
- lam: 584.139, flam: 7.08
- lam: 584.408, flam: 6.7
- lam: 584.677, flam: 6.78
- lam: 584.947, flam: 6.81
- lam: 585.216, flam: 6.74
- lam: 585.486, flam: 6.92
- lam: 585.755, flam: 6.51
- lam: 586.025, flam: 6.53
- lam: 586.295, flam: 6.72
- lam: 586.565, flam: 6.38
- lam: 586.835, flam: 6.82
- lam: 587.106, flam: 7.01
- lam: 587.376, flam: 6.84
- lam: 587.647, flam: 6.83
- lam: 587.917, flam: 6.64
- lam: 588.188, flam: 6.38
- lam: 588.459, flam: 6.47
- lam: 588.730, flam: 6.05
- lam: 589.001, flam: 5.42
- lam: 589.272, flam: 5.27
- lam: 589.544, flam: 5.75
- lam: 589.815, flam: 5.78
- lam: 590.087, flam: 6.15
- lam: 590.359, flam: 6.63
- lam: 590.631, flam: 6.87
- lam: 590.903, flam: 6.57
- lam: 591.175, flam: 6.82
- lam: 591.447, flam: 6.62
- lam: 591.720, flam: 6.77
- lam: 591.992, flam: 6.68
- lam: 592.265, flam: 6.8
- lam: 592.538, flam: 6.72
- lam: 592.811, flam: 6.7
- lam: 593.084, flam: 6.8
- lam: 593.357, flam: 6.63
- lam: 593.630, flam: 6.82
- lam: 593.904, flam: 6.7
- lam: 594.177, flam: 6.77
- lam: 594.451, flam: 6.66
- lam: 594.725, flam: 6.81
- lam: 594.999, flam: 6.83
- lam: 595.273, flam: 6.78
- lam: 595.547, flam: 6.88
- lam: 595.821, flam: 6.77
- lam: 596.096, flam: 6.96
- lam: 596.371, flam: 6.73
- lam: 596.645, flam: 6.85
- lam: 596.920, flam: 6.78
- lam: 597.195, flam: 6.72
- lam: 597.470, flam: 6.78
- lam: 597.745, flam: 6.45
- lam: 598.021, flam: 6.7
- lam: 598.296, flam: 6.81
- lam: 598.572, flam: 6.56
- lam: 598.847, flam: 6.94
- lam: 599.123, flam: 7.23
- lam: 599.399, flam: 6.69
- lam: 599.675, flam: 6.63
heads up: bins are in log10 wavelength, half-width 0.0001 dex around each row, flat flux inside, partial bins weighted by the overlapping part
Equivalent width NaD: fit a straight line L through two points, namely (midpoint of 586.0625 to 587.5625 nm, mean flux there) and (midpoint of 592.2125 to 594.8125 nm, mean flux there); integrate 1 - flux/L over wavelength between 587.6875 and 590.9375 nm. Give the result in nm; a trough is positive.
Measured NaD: 0.273 nm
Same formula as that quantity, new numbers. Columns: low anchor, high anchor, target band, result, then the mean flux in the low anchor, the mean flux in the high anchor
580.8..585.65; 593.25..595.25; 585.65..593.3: 0.36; 6.89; 6.75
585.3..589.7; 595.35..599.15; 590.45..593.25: -0.07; 6.41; 6.78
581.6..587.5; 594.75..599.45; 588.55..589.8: 0.21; 6.83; 6.79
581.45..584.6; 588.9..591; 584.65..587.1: -0.05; 6.92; 6.06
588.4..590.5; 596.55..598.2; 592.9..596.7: -0.19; 5.92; 6.71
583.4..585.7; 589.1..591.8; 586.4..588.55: -0.04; 6.82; 6.3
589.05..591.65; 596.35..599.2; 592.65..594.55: -0.07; 6.26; 6.77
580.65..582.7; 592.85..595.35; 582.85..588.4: 0.09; 6.94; 6.75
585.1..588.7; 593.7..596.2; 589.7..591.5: 0.06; 6.66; 6.79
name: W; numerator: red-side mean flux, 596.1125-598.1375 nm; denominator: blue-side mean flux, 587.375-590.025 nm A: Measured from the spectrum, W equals 1.10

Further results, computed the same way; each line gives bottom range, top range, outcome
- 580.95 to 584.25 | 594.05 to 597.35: 0.98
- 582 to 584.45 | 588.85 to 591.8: 0.90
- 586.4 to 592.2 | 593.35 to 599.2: 1.06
